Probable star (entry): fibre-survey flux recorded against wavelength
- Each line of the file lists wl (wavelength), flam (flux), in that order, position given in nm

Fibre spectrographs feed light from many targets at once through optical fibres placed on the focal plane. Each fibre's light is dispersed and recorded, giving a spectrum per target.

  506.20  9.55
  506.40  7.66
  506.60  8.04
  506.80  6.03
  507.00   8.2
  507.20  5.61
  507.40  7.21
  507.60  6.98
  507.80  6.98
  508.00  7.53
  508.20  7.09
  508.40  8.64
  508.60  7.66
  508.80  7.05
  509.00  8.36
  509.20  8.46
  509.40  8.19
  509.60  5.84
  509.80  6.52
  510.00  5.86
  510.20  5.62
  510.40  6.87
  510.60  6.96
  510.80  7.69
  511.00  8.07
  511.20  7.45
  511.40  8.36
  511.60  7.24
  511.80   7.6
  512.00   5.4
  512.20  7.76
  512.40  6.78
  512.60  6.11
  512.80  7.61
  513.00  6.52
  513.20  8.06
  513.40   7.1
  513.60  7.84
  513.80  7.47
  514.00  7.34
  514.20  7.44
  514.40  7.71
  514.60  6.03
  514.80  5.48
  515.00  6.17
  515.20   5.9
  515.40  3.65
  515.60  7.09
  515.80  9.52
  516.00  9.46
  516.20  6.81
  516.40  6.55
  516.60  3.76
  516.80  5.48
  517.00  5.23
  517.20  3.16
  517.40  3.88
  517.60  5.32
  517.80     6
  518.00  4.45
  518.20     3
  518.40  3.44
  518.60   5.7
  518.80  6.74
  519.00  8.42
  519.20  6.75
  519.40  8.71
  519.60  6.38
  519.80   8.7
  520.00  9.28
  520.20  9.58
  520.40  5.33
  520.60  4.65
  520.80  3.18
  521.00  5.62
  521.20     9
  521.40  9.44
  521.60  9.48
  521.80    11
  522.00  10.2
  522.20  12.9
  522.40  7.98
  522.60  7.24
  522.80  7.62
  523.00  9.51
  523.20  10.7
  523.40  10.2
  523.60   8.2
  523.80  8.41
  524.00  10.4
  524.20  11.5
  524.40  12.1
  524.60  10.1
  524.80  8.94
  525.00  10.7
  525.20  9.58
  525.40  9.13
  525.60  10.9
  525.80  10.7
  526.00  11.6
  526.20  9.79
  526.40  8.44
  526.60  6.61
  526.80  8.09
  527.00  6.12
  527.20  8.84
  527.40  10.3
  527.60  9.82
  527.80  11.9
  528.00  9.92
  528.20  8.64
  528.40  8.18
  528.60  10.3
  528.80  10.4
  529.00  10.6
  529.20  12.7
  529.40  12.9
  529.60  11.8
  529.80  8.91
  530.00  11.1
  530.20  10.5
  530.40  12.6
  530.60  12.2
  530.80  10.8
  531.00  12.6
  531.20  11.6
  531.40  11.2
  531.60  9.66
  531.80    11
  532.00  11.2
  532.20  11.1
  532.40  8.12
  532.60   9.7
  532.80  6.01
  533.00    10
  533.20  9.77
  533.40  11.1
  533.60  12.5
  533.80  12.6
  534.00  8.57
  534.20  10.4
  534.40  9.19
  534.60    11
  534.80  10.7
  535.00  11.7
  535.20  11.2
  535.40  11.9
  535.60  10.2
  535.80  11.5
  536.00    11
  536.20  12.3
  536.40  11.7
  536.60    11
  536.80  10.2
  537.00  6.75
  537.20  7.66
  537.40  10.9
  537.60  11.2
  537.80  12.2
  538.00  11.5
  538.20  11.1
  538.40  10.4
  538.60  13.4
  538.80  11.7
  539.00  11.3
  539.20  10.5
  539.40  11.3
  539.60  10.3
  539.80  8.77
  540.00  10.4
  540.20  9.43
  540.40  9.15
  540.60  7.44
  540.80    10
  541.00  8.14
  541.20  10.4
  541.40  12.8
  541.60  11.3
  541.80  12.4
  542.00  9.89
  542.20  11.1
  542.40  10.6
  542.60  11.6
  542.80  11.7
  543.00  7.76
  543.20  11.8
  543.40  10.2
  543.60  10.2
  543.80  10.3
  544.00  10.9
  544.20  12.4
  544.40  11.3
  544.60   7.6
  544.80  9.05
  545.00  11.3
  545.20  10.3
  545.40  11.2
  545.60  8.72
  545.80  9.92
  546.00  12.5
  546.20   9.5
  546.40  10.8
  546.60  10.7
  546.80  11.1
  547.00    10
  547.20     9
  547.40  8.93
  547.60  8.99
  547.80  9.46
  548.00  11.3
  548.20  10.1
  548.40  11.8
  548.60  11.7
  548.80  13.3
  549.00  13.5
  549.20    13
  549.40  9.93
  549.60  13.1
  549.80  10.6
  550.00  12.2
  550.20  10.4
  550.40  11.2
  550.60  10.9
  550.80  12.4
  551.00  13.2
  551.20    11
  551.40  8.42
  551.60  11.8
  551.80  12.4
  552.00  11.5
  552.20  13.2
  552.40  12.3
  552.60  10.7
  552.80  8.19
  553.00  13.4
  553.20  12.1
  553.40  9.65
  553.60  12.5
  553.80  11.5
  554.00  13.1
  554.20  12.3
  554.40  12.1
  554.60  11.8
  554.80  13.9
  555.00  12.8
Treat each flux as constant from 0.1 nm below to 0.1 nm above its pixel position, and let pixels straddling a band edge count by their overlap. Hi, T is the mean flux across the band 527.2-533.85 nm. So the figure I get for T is 10.6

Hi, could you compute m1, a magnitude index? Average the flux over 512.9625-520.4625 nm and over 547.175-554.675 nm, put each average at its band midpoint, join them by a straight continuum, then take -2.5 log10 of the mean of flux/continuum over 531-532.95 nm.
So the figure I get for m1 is -0.17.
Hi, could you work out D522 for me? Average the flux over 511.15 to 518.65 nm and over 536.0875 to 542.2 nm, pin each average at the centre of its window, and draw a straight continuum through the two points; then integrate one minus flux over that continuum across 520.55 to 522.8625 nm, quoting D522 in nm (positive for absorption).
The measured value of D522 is -0.24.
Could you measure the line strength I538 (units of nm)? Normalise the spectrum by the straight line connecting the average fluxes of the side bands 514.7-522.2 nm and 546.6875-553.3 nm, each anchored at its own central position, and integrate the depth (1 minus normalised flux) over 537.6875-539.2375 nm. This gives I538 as -0.32 nm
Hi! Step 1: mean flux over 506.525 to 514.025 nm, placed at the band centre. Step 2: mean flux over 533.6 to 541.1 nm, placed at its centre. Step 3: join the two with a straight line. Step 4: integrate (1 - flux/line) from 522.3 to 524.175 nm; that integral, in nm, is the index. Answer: -0.05 nm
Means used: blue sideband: 7.21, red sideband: 10.5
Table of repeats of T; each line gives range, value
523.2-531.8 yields 10.2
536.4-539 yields 10.7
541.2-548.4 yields 10.5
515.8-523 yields 6.94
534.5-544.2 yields 10.7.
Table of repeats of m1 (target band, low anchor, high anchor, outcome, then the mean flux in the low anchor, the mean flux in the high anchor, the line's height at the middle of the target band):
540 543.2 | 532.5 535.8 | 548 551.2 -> 0.08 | 10.4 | 11.8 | 11.1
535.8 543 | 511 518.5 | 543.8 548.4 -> -0.13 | 6.35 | 10.3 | 9.43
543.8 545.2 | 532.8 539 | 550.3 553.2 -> 0.08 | 10.8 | 11.5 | 11.2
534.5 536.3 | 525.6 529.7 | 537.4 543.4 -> -0.09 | 9.91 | 10.7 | 10.4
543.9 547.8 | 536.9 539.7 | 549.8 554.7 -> 0.10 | 10.7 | 11.6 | 11.2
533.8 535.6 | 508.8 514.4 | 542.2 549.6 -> -0.12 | 7.21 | 10.7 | 9.54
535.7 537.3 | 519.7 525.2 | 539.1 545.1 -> -0.03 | 8.97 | 10.3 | 9.95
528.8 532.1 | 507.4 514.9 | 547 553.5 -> -0.23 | 7.18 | 11.2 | 9.17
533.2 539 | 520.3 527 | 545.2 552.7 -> -0.09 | 9.02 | 11.1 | 10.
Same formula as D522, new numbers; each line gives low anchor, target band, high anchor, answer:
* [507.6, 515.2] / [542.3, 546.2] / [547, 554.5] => 0.07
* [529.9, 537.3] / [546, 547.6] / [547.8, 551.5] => 0.18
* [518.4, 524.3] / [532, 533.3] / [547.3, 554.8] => 0.03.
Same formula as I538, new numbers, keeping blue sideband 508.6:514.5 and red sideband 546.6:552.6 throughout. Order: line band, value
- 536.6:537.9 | 0.00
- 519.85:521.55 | 0.22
